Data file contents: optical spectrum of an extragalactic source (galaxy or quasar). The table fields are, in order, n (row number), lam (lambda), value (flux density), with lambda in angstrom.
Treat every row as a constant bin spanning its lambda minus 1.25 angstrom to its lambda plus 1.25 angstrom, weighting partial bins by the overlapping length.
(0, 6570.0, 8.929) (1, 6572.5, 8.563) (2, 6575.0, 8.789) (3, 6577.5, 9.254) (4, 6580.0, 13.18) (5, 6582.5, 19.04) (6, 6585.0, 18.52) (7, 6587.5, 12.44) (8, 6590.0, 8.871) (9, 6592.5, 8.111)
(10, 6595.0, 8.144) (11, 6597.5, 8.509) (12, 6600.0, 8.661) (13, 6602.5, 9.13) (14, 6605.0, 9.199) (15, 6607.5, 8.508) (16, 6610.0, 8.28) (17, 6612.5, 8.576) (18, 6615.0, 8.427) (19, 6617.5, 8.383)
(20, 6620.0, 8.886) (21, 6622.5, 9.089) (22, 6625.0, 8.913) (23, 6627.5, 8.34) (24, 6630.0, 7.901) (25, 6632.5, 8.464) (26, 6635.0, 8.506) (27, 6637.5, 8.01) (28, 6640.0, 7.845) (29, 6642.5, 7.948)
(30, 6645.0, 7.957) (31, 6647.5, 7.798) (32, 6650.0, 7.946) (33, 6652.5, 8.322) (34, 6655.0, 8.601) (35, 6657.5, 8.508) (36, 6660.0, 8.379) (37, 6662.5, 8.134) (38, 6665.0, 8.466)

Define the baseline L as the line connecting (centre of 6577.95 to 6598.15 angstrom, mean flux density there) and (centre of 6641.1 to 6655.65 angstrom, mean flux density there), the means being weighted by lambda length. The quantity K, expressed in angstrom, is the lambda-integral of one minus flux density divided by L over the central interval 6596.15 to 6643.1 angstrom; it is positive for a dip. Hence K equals 6.7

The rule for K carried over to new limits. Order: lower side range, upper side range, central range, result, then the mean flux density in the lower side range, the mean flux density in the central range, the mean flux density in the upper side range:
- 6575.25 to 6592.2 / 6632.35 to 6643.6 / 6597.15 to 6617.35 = 4.1 angstrom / 13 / 8.65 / 8.13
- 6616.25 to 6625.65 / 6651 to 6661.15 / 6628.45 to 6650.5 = 1.5 angstrom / 8.81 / 8.05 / 8.44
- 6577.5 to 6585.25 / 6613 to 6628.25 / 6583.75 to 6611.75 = 6.4 angstrom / 15.5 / 9.83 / 8.68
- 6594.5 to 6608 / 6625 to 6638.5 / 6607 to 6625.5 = -0.2 angstrom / 8.73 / 8.63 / 8.31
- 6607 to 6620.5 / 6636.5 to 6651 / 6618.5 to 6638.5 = -0.8 angstrom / 8.49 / 8.52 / 7.92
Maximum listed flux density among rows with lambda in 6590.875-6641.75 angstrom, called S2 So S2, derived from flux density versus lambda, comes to 9.199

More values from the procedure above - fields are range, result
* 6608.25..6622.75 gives 9.089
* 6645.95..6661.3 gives 8.601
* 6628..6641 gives 8.506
